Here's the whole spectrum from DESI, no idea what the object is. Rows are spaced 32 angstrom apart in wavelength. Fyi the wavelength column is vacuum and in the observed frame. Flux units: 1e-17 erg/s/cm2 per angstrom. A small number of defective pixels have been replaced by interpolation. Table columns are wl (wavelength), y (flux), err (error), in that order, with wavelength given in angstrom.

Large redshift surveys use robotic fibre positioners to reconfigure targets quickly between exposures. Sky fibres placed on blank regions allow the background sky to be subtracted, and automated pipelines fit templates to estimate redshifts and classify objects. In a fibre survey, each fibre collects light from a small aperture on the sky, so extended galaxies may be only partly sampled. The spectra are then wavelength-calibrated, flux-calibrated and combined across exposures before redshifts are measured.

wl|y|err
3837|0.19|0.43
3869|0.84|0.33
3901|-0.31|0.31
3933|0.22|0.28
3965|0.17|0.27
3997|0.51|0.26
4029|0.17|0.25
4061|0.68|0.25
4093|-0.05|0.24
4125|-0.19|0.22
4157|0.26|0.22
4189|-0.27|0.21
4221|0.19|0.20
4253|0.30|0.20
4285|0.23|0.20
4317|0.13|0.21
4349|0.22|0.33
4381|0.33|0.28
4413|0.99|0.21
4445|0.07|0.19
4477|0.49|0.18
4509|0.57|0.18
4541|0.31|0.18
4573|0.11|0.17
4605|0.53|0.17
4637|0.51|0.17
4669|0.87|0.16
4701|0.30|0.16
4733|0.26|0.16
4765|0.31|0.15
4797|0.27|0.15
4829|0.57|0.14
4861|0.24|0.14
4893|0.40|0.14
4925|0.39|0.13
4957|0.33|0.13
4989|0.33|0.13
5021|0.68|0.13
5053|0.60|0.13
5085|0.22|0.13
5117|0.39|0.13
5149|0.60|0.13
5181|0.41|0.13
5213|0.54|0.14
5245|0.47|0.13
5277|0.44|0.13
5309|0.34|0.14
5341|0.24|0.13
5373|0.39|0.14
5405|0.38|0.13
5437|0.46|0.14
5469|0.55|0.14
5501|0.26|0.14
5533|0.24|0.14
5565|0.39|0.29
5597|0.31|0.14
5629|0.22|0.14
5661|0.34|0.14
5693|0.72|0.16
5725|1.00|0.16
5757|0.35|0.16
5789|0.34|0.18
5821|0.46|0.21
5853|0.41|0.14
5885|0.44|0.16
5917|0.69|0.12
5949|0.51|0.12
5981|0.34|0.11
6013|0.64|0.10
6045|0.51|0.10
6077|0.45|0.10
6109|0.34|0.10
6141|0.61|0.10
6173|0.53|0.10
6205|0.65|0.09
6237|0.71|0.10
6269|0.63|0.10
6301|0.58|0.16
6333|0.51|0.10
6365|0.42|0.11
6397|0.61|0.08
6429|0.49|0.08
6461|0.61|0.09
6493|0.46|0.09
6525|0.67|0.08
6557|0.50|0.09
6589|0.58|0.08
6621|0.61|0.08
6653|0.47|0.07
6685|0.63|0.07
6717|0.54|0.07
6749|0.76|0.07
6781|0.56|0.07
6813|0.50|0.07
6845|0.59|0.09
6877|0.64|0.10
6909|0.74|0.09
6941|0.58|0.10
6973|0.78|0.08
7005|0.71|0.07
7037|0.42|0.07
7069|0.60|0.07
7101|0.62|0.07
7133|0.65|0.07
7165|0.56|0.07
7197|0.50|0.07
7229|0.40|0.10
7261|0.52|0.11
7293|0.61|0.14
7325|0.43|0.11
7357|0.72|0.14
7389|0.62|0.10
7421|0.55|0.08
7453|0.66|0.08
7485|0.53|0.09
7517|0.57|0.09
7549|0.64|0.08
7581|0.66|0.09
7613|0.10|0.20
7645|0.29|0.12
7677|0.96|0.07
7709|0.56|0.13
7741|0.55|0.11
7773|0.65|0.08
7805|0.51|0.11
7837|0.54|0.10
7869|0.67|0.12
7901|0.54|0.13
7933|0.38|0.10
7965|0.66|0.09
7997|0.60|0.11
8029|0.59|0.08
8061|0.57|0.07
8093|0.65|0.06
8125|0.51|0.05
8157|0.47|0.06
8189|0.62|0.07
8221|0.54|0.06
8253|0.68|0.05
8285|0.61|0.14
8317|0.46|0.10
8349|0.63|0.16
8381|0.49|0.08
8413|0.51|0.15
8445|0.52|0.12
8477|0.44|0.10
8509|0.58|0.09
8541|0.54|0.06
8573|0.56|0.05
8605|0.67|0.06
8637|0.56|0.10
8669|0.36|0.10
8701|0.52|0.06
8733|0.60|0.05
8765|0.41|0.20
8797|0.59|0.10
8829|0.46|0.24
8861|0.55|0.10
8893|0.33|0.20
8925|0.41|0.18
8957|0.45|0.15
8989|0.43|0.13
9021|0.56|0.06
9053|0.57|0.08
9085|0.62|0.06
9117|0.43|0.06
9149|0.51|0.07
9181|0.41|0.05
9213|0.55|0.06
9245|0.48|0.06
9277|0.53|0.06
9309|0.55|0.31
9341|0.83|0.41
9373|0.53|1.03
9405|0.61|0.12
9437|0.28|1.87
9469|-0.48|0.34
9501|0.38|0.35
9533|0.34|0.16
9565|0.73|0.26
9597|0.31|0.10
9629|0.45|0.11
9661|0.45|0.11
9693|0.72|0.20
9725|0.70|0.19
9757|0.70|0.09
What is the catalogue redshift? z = 0.53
